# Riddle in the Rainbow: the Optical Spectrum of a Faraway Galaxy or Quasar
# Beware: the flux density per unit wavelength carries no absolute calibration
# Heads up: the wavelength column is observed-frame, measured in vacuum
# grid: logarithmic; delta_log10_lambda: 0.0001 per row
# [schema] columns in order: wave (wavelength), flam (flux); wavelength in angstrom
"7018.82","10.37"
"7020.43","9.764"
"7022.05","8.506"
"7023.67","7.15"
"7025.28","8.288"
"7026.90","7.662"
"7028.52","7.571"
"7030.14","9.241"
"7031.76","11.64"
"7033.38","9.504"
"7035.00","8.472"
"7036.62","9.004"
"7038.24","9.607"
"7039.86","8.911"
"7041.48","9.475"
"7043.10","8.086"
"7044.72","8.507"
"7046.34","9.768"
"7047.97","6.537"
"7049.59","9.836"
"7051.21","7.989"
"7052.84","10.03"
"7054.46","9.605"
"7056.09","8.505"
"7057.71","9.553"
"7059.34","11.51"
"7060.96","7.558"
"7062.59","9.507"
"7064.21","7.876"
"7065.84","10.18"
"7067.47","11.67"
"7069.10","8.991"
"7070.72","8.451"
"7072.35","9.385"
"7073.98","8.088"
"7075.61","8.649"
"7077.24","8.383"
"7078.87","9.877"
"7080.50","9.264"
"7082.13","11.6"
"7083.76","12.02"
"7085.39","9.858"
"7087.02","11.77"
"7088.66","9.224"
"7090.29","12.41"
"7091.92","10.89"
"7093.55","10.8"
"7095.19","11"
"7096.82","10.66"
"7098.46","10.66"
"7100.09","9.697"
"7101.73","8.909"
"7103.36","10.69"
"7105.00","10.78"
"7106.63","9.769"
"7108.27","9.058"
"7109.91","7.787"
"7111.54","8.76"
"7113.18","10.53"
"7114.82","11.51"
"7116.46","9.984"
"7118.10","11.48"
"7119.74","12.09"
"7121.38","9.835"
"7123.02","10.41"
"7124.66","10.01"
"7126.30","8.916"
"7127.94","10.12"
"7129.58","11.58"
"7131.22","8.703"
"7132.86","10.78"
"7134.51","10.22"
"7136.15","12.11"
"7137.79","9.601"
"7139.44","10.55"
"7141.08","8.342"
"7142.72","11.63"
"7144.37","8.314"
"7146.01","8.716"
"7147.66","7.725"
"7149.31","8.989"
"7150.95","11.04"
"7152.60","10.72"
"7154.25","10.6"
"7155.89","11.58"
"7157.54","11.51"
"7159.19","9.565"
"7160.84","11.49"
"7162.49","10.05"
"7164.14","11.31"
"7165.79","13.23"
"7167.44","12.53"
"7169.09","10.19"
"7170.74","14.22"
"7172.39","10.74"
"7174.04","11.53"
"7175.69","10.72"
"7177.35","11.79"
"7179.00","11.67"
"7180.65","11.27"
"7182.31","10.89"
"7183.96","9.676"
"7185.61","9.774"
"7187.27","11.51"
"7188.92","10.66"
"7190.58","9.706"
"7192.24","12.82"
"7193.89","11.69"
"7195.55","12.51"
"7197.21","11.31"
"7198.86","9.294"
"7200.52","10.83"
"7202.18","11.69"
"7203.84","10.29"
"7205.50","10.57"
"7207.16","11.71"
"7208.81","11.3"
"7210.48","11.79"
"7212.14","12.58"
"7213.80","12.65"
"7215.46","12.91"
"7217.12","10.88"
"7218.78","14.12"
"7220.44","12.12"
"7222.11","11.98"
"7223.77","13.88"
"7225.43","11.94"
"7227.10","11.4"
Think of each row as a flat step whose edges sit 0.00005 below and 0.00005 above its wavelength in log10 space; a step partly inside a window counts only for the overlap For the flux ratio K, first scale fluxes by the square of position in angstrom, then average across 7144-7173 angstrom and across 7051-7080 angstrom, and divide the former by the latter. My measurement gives 1.19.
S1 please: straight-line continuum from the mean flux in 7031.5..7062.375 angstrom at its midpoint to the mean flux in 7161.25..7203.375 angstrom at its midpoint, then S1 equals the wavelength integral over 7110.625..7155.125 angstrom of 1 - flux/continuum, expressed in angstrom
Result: 1.5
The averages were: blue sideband 9.13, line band 10.1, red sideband 11.3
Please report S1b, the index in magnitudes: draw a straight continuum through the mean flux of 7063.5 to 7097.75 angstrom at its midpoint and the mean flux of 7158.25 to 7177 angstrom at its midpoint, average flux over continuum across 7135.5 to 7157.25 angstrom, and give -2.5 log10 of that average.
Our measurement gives 0.11 mag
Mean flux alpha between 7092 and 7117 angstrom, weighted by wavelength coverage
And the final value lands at 10.1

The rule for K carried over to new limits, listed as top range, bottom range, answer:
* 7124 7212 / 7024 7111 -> 1.17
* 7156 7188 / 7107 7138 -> 1.12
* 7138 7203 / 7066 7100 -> 1.09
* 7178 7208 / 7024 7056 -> 1.29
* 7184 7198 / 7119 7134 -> 1.11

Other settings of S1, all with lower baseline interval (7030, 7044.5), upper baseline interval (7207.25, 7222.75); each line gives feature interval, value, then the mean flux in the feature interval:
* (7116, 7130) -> 0.32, 10.5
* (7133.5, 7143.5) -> 0.51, 10.4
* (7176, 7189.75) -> 0.95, 10.9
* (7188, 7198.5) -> 0.46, 11.4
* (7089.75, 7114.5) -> 0.48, 10.2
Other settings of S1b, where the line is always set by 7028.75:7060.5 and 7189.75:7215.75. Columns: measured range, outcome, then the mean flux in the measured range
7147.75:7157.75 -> 0.027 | 10.5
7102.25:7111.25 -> 0.059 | 9.55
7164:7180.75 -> -0.074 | 11.8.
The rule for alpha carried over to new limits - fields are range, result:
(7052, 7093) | 9.8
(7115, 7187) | 10.6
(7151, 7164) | 10.8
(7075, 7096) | 10.5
